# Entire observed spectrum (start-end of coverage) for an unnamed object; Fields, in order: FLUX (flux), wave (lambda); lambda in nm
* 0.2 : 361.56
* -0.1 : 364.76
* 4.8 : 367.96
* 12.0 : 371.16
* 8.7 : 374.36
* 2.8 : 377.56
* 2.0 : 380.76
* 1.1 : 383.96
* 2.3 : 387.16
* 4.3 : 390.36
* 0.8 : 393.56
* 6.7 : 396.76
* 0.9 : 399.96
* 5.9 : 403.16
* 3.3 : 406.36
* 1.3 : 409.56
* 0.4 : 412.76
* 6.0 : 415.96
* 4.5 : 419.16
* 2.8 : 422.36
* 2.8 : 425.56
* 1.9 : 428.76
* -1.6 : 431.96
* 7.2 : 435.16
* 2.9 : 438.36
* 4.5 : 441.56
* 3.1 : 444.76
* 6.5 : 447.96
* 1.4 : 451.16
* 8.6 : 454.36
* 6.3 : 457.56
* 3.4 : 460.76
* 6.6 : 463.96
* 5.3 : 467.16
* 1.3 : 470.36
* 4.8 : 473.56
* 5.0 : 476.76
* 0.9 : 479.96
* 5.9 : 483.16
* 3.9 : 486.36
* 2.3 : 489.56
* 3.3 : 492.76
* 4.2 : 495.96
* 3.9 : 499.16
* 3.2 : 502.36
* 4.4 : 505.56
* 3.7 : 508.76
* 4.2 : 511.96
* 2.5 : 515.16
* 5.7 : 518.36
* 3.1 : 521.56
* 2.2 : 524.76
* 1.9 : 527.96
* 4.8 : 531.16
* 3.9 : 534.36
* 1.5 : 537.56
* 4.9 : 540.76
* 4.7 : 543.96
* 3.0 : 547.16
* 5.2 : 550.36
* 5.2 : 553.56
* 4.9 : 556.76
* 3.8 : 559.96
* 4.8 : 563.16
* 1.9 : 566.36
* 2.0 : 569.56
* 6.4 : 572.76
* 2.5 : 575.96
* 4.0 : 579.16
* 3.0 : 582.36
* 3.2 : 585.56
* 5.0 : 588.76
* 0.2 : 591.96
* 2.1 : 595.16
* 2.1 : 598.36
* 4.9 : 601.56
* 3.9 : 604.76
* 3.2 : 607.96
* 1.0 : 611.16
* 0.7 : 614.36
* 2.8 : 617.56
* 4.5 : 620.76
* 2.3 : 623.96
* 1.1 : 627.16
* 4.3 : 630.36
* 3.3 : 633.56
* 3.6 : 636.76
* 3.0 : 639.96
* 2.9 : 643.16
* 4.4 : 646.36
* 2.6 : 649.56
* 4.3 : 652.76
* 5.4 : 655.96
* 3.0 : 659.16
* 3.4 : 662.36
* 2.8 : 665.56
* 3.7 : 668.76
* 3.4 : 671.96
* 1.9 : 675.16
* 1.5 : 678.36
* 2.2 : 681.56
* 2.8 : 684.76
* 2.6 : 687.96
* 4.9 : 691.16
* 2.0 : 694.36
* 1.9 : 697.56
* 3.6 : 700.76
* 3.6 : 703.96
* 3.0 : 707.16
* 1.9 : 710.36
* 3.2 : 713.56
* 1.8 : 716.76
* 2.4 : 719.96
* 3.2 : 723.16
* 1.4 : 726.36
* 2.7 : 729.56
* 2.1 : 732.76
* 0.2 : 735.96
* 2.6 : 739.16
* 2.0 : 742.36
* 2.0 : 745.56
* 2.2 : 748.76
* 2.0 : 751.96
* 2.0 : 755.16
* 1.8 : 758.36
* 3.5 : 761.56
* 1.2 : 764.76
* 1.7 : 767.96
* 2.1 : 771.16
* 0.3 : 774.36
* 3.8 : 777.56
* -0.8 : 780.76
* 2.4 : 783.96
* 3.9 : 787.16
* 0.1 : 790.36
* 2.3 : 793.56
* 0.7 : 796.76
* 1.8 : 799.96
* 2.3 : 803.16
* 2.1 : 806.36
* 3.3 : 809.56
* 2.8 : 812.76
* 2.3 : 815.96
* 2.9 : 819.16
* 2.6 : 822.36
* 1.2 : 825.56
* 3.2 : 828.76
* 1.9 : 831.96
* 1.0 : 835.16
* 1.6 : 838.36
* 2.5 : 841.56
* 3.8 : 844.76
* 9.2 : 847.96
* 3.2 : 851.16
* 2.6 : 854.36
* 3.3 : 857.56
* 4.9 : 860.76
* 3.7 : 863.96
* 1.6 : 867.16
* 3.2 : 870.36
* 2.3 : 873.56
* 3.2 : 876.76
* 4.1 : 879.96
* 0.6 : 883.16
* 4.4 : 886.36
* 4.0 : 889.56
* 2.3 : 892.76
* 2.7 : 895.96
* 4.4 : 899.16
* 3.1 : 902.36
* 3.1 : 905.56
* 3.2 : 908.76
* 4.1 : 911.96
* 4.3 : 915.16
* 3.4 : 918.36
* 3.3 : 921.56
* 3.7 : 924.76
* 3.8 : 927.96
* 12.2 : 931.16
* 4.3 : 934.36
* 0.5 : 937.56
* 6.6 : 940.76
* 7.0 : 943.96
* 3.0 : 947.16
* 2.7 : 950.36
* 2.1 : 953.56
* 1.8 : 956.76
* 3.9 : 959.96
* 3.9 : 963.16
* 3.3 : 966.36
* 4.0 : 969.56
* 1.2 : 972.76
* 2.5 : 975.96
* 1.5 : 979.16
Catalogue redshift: 1.277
